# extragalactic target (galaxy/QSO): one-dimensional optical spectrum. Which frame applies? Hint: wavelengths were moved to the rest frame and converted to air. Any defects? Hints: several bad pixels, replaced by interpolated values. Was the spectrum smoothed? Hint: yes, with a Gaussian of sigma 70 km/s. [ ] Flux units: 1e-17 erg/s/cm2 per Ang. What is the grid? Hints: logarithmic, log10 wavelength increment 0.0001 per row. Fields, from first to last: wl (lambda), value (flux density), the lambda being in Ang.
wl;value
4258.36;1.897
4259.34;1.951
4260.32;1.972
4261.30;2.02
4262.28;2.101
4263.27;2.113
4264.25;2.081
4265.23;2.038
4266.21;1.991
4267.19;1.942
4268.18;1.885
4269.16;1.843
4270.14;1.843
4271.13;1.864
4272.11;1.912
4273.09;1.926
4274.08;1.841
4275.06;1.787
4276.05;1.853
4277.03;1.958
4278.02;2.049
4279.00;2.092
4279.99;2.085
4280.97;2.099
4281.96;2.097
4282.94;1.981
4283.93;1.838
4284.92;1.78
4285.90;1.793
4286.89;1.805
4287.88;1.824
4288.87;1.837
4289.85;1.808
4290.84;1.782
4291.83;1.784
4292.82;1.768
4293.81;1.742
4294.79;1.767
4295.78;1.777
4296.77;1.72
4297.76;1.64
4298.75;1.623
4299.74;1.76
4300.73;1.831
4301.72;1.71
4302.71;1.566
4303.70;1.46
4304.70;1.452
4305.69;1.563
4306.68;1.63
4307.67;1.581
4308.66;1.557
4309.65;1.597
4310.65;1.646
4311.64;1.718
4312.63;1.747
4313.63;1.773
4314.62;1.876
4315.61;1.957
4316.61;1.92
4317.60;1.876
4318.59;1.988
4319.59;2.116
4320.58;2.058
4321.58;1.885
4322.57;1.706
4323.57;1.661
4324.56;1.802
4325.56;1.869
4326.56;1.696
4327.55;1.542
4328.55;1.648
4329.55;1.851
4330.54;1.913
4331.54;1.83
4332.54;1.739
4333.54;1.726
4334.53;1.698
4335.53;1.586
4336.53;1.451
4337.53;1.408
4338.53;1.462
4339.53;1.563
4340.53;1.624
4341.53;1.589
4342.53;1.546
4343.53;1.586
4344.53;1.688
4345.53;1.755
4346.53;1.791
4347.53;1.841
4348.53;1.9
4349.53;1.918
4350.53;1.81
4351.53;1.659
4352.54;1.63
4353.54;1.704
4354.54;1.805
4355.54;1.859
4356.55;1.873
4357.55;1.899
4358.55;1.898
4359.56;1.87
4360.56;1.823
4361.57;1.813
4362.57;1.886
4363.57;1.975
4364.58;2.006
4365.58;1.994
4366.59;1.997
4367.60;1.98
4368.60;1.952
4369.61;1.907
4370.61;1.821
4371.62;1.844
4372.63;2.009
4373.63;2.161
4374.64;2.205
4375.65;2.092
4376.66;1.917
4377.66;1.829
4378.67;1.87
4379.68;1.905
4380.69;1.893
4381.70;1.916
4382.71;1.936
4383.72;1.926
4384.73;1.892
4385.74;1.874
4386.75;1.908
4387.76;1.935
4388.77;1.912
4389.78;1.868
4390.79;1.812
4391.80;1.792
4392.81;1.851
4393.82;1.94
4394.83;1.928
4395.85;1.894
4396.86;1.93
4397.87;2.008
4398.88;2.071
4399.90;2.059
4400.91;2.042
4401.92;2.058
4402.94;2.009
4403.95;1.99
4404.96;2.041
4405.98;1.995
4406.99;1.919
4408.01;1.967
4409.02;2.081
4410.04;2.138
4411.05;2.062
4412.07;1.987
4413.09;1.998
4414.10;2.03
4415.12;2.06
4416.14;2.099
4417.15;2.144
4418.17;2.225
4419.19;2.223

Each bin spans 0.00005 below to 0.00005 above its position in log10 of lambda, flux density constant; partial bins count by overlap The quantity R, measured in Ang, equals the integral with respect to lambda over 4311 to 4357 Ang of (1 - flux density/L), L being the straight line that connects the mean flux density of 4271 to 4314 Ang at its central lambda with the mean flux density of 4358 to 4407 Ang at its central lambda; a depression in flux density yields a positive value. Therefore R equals 2.5 Ang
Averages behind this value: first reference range 1.78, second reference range 1.94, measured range 1.75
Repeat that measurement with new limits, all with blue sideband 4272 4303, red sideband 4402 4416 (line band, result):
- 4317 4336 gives 0.98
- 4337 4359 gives 2.44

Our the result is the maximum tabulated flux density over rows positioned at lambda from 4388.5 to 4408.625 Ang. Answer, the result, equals 2.071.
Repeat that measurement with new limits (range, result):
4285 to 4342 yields 2.116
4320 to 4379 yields 2.205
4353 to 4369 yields 2.006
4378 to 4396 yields 1.94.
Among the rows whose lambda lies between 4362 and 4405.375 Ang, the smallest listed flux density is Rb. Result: 1.792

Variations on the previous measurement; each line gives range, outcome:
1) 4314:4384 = 1.408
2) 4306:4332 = 1.542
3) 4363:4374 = 1.821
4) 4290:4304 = 1.46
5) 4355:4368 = 1.813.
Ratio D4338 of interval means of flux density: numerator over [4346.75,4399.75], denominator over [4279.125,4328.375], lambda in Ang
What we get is 1.07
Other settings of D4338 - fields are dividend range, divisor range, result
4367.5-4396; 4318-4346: 1.12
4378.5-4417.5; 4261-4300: 1.04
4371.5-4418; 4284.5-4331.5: 1.13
